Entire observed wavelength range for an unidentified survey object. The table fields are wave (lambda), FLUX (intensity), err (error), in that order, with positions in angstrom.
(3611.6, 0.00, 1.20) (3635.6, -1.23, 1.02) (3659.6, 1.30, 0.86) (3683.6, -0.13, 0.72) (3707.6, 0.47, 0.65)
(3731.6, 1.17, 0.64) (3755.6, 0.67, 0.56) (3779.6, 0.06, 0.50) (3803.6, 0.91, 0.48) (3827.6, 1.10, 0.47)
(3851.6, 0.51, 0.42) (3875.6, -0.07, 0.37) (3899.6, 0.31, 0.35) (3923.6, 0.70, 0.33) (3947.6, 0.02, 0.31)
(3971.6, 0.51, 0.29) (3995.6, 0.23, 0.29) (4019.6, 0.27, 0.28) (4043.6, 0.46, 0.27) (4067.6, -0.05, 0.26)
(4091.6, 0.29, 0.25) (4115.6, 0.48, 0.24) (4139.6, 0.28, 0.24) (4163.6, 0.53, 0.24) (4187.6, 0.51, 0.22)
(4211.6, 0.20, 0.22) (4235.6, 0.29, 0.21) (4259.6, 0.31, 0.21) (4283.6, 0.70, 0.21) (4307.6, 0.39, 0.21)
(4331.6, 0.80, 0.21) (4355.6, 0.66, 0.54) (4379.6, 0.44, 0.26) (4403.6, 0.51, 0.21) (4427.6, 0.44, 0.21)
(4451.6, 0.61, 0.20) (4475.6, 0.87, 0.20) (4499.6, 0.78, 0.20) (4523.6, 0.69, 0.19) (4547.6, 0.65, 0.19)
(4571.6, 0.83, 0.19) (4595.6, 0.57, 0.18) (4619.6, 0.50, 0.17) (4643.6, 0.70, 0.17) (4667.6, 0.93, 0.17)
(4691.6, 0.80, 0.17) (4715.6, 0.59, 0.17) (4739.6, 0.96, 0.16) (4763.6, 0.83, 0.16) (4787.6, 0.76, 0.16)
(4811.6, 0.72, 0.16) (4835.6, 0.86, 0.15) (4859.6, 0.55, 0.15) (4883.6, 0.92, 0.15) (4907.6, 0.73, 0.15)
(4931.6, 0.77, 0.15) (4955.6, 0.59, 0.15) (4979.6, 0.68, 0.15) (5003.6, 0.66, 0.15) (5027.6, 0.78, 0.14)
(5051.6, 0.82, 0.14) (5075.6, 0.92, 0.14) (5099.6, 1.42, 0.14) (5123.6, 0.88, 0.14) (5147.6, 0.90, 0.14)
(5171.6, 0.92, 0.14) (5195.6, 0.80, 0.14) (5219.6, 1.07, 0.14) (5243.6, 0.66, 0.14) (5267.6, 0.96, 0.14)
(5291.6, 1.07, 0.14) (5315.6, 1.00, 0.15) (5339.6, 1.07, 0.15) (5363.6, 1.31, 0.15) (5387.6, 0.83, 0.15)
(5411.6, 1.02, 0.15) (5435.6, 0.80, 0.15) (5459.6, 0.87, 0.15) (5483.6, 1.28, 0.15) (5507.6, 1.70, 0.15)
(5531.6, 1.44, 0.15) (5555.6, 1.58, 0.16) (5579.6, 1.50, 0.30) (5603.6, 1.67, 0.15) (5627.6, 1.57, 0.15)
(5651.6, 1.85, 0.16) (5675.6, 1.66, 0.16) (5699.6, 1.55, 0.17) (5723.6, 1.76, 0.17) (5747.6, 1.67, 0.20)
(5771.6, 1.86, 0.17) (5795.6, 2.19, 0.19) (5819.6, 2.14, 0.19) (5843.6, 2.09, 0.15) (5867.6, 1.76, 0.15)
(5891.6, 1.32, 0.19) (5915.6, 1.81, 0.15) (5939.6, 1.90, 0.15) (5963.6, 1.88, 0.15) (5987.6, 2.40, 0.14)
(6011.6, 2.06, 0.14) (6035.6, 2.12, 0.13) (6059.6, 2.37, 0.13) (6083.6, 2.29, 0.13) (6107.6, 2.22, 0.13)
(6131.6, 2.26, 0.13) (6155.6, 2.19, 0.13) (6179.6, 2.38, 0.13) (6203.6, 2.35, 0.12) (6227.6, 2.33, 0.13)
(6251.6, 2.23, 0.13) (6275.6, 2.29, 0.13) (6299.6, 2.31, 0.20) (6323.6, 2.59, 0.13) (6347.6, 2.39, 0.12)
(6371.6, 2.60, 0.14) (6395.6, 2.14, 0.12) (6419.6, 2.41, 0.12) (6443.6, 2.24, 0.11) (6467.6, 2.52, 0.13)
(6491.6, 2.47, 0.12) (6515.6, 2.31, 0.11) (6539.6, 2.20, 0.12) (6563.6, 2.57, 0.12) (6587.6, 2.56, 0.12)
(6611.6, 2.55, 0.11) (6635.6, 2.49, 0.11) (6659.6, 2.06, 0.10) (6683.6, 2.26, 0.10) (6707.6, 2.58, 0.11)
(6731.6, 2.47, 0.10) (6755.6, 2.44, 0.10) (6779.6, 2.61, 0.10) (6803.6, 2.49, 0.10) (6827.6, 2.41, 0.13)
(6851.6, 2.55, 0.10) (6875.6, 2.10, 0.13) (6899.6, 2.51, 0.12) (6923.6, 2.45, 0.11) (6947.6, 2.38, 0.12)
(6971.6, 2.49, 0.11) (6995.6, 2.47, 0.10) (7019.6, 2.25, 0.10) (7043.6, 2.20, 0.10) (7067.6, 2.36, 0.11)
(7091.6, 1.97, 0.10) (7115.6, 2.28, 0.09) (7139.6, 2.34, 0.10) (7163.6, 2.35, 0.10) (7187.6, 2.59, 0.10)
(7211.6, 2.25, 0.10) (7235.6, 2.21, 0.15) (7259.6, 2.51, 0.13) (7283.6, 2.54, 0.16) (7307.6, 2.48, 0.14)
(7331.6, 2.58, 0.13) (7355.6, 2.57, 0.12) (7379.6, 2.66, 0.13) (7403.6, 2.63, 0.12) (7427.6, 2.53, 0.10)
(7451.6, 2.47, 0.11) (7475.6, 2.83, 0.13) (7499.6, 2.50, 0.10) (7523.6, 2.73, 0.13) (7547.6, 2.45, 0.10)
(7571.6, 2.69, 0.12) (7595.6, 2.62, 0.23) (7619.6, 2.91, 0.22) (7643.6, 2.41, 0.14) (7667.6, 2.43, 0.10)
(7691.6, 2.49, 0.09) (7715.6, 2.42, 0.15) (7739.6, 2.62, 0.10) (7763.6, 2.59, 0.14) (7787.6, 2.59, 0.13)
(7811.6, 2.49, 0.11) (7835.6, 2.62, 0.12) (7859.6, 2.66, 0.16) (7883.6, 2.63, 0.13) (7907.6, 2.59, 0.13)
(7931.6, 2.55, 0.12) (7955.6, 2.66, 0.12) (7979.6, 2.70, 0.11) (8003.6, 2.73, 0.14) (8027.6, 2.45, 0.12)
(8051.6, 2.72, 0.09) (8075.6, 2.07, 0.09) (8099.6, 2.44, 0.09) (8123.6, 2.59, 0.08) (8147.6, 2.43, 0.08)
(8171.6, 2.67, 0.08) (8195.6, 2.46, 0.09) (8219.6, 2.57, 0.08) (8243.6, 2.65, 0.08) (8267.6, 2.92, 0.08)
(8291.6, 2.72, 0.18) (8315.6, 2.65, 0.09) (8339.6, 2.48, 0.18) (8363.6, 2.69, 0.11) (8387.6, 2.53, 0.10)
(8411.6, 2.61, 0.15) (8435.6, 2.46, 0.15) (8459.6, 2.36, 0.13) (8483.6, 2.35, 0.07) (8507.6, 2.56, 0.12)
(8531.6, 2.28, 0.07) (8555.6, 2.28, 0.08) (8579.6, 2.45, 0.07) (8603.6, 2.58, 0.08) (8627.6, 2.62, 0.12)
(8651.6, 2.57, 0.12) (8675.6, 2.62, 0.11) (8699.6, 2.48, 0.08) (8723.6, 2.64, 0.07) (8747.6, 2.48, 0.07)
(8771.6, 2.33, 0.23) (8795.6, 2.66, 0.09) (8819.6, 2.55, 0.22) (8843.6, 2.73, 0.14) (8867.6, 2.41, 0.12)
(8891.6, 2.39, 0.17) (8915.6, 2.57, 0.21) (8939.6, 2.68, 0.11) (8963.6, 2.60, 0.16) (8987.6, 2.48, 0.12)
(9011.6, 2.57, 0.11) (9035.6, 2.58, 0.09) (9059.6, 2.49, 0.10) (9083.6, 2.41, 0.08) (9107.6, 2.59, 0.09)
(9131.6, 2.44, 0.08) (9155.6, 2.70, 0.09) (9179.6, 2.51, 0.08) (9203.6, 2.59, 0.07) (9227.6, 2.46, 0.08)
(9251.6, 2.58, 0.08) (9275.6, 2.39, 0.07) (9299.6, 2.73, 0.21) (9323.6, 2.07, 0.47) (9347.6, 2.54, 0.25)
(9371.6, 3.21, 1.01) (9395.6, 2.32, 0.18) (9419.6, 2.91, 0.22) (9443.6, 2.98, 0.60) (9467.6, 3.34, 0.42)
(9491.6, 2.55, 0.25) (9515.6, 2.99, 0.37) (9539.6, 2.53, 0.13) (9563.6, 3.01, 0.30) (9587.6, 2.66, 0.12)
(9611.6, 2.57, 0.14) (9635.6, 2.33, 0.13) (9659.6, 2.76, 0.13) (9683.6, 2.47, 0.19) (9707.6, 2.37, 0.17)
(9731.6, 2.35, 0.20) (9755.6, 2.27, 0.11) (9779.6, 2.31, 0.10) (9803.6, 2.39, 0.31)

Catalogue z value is 0.37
